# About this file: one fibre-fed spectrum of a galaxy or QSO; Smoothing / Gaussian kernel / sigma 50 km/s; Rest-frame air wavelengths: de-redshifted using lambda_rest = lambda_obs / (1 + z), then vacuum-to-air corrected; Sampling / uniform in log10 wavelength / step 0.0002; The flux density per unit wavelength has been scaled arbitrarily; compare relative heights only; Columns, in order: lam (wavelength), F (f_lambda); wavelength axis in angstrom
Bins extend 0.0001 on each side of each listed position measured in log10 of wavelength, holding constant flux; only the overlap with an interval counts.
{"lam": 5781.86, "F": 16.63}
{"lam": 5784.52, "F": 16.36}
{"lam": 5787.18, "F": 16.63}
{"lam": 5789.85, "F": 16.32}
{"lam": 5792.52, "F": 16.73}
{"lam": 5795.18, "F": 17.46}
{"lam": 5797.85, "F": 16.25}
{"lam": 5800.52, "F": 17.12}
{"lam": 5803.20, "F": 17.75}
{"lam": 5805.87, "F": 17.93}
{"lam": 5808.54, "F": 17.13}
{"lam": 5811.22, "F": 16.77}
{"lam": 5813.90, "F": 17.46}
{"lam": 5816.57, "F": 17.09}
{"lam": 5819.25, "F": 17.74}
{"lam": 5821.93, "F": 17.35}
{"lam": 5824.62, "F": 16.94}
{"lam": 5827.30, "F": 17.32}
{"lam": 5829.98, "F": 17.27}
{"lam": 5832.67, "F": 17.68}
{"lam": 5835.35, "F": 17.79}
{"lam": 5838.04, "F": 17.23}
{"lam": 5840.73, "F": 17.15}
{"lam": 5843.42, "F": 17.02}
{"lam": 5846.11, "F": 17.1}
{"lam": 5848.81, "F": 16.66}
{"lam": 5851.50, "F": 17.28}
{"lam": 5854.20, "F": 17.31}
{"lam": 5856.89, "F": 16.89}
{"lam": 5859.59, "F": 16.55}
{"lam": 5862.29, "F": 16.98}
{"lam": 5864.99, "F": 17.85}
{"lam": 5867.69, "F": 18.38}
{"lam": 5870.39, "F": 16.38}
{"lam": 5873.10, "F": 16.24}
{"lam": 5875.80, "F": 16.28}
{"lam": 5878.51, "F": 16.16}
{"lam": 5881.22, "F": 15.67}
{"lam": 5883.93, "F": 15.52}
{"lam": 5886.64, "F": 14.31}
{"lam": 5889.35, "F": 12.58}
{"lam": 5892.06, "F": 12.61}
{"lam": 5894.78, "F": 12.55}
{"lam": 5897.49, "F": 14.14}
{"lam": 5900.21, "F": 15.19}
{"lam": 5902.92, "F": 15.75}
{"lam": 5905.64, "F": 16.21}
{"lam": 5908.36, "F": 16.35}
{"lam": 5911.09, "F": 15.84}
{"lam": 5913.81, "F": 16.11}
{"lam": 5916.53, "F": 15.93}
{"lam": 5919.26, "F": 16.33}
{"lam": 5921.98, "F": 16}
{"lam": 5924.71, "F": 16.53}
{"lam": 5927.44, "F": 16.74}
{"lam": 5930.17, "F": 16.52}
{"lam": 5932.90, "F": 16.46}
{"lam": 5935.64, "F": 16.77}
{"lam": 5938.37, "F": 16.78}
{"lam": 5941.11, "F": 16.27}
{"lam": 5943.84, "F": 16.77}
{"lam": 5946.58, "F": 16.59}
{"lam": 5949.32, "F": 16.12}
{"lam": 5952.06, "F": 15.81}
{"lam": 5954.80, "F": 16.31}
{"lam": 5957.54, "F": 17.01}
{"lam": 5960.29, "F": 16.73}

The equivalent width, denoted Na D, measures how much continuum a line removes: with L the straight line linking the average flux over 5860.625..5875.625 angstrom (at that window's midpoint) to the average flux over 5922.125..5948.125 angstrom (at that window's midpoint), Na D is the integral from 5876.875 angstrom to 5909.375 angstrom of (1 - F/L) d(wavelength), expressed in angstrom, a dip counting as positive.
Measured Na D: 4.12 angstrom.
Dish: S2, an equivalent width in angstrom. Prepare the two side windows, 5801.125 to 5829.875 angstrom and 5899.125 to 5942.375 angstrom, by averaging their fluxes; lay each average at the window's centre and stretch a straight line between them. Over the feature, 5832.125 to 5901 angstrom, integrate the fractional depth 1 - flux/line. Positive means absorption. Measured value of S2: 2.9 angstrom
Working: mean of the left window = 17.3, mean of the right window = 16.2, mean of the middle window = 16.1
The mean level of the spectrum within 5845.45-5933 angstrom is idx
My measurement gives 16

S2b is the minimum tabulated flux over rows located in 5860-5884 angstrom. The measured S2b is 15.52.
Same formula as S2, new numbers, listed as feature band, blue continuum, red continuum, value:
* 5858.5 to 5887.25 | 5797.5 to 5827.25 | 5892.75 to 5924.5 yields -0.5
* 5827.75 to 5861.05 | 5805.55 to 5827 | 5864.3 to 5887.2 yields -0.7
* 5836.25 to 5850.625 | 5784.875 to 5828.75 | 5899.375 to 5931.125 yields -0.2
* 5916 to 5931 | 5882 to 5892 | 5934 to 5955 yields -0.8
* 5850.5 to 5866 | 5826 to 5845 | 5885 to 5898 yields -1.4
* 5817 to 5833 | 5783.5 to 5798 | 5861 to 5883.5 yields -0.6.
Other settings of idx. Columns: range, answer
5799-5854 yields 17.3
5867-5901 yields 15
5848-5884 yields 16.8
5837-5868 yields 17.2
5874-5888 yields 15.6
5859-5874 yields 17.1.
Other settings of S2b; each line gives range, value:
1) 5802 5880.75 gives 16.16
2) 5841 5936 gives 12.55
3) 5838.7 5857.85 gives 16.66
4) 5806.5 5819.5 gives 16.77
